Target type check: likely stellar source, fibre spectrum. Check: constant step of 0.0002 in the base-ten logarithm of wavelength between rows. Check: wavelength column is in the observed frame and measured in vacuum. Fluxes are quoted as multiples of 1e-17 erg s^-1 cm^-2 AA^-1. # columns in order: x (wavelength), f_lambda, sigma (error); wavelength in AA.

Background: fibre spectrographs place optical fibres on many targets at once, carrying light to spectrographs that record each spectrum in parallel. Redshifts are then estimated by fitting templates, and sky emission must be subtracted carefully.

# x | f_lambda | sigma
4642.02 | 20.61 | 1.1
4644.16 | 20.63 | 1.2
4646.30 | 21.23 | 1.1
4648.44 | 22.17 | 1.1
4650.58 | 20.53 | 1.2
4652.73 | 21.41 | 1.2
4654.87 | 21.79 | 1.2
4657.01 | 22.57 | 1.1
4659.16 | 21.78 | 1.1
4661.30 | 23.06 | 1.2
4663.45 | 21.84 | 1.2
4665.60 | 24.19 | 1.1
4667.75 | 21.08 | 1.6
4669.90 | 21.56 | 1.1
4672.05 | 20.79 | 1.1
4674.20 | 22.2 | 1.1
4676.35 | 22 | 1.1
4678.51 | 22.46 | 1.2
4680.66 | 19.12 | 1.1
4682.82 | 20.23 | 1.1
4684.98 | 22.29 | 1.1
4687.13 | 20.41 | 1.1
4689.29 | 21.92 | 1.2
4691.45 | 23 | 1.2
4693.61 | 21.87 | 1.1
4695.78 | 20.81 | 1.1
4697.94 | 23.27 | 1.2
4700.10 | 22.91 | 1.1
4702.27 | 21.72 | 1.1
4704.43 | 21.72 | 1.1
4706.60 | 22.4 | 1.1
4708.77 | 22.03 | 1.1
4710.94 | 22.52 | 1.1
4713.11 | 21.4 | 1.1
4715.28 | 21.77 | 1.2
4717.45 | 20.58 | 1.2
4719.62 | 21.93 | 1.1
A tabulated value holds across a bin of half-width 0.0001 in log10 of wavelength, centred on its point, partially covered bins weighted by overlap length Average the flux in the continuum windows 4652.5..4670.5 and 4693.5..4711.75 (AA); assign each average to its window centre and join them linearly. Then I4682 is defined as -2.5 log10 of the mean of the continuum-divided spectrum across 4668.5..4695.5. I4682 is 0.04 mag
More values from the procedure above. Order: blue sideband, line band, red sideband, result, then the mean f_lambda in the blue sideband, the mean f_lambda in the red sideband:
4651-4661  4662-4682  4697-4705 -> 0.02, 21.9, 22.4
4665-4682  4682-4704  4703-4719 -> -0.01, 21.6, 21.8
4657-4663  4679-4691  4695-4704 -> 0.06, 22.4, 22.2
